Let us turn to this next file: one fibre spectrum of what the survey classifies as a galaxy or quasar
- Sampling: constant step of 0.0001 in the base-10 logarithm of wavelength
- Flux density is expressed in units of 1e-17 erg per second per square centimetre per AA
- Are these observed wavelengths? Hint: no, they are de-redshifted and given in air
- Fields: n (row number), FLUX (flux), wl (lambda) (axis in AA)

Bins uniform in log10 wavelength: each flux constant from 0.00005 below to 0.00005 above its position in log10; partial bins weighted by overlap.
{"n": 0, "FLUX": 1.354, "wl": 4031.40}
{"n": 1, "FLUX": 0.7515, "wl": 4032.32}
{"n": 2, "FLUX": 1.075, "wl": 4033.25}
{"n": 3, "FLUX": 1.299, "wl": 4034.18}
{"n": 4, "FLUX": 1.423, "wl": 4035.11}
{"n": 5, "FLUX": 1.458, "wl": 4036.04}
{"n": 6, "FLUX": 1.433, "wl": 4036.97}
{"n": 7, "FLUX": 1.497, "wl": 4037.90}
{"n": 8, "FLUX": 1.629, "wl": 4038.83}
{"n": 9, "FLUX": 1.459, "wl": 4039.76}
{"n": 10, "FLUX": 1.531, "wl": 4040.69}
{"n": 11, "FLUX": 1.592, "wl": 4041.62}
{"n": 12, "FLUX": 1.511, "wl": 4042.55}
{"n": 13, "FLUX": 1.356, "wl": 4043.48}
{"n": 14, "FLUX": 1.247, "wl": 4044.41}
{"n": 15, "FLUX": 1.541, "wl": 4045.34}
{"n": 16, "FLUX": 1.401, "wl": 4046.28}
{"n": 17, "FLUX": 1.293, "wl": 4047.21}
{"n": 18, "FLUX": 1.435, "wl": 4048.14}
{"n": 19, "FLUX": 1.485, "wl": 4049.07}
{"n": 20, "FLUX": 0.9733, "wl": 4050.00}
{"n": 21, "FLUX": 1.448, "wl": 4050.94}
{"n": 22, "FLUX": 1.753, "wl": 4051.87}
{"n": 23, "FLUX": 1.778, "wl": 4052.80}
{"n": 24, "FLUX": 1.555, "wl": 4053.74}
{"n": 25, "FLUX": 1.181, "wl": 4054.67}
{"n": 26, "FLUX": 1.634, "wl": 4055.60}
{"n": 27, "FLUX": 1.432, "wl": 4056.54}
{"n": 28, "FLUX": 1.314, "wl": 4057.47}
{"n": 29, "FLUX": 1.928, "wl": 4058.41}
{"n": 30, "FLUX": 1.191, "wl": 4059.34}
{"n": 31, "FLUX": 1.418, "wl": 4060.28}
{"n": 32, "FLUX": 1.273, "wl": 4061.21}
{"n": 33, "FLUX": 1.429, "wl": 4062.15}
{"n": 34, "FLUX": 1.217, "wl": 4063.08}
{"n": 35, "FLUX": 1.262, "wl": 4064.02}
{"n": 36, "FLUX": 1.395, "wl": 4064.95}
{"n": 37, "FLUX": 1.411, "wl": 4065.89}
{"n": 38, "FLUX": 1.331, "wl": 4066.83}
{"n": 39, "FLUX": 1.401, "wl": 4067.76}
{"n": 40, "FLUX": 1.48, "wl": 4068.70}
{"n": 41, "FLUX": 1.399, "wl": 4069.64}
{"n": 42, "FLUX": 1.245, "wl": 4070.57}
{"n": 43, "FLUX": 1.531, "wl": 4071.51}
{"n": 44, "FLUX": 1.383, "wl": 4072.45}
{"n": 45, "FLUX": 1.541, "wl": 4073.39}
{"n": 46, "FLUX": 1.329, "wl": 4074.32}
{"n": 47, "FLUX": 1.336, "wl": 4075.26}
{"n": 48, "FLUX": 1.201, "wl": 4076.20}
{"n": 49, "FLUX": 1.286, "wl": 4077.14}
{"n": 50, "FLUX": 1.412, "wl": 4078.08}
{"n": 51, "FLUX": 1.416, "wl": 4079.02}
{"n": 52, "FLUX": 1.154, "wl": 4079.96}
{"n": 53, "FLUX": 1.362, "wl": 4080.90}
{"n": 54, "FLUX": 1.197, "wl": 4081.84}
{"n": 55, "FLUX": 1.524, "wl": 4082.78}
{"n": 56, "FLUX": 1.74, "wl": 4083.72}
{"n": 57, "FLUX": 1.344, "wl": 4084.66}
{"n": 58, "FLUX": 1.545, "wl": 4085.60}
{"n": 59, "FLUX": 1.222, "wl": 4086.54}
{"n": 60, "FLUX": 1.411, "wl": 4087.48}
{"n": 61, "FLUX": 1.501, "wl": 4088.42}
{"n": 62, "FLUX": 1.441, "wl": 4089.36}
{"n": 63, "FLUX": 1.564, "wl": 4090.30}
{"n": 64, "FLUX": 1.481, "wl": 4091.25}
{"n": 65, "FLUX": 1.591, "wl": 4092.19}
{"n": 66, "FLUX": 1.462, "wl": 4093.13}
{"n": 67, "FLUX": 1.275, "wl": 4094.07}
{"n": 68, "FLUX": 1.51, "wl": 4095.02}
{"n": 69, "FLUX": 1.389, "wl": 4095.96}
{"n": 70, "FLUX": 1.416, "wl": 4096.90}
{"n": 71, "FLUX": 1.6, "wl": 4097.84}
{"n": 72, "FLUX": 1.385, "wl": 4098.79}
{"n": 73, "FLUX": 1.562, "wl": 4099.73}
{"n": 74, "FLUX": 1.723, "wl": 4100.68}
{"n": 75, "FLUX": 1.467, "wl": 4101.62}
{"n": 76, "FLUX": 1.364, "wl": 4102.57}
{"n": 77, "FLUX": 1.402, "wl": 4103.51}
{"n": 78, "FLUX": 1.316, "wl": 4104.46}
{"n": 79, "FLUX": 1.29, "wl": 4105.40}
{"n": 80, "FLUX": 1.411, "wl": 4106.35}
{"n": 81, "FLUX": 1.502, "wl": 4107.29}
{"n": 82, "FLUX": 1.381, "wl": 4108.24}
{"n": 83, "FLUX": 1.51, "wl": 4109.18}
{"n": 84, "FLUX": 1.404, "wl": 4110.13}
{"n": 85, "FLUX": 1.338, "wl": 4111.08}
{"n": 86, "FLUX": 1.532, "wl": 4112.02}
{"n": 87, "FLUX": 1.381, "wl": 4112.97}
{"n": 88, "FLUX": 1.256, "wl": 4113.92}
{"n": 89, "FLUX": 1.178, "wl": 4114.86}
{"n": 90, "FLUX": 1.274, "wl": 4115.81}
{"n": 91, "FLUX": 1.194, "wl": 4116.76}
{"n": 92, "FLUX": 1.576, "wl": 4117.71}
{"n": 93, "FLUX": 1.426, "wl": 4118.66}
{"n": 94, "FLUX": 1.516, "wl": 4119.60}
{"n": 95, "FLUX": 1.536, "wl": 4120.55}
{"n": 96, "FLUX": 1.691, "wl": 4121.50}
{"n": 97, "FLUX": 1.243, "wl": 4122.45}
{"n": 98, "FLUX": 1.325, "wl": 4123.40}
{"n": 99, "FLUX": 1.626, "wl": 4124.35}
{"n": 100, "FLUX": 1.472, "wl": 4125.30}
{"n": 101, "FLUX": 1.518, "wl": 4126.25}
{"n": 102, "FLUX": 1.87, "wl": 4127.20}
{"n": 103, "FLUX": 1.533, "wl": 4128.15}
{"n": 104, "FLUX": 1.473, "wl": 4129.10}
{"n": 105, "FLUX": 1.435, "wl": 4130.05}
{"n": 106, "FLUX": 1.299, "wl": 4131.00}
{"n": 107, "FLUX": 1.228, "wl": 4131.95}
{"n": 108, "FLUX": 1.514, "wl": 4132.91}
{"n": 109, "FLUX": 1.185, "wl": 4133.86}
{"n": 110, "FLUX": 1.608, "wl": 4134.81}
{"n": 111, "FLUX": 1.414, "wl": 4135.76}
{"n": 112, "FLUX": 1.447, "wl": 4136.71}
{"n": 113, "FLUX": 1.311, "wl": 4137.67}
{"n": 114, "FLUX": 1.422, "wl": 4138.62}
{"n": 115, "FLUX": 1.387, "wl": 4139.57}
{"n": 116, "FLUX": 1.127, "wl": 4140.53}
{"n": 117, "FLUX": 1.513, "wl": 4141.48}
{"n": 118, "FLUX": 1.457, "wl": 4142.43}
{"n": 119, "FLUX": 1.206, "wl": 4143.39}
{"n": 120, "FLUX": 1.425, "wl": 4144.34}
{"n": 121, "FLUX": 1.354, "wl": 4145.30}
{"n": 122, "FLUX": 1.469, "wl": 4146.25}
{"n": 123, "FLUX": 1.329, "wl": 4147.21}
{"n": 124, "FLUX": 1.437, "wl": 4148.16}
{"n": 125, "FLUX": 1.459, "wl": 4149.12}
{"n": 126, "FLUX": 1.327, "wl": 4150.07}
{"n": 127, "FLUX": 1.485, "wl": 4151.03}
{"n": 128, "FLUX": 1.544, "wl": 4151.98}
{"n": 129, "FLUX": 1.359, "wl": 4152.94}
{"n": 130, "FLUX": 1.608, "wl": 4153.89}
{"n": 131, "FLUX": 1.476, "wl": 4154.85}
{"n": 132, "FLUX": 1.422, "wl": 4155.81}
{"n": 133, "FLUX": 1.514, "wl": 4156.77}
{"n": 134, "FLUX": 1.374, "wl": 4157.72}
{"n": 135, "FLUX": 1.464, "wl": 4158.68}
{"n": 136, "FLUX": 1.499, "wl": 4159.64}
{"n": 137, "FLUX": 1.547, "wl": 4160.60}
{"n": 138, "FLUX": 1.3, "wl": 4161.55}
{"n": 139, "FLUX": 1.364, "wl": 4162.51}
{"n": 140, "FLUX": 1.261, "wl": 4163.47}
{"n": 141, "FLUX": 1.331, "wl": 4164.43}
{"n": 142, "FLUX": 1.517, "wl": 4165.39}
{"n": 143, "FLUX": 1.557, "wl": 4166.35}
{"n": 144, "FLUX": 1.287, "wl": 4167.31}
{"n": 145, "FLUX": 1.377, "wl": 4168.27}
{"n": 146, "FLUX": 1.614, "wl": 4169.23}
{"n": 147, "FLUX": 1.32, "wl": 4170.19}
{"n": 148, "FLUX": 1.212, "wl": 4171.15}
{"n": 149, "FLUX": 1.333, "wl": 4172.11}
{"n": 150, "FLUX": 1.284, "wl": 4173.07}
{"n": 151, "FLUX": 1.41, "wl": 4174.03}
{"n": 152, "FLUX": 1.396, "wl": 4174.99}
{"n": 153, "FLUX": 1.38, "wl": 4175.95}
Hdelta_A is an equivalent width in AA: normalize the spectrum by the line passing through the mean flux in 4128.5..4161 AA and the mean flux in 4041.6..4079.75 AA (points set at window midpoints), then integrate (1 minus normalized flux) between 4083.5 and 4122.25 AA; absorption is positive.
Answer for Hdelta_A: -0.8 AA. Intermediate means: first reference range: 1.4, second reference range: 1.42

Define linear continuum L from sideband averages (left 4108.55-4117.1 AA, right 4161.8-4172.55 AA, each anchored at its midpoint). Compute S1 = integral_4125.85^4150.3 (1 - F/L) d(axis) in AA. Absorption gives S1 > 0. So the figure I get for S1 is -0.98 AA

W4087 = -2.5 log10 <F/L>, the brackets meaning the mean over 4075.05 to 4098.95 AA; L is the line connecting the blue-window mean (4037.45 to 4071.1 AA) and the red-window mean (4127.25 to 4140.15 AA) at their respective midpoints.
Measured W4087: 0.01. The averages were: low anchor 1.43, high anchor 1.42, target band 1.42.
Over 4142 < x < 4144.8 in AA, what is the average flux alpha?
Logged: 1.36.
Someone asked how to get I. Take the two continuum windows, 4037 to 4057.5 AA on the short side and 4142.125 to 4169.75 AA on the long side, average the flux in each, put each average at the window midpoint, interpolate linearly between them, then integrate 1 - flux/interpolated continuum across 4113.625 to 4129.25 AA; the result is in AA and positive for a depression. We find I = -0.2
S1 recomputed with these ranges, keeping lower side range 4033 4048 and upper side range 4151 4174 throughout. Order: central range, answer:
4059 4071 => 0.7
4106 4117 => 0.4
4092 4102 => -0.5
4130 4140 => 0.2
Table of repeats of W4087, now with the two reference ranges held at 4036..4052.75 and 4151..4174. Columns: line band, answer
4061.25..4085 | 0.058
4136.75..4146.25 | 0.046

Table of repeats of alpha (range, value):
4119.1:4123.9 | 1.46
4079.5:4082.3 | 1.24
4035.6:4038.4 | 1.46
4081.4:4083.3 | 1.37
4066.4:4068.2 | 1.37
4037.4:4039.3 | 1.56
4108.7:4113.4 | 1.43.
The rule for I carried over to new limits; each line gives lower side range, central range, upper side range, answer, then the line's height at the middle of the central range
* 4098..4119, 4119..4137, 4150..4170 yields -0.66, 1.42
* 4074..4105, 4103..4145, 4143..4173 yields 0.13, 1.42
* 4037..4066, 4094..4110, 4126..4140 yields -0.05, 1.44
